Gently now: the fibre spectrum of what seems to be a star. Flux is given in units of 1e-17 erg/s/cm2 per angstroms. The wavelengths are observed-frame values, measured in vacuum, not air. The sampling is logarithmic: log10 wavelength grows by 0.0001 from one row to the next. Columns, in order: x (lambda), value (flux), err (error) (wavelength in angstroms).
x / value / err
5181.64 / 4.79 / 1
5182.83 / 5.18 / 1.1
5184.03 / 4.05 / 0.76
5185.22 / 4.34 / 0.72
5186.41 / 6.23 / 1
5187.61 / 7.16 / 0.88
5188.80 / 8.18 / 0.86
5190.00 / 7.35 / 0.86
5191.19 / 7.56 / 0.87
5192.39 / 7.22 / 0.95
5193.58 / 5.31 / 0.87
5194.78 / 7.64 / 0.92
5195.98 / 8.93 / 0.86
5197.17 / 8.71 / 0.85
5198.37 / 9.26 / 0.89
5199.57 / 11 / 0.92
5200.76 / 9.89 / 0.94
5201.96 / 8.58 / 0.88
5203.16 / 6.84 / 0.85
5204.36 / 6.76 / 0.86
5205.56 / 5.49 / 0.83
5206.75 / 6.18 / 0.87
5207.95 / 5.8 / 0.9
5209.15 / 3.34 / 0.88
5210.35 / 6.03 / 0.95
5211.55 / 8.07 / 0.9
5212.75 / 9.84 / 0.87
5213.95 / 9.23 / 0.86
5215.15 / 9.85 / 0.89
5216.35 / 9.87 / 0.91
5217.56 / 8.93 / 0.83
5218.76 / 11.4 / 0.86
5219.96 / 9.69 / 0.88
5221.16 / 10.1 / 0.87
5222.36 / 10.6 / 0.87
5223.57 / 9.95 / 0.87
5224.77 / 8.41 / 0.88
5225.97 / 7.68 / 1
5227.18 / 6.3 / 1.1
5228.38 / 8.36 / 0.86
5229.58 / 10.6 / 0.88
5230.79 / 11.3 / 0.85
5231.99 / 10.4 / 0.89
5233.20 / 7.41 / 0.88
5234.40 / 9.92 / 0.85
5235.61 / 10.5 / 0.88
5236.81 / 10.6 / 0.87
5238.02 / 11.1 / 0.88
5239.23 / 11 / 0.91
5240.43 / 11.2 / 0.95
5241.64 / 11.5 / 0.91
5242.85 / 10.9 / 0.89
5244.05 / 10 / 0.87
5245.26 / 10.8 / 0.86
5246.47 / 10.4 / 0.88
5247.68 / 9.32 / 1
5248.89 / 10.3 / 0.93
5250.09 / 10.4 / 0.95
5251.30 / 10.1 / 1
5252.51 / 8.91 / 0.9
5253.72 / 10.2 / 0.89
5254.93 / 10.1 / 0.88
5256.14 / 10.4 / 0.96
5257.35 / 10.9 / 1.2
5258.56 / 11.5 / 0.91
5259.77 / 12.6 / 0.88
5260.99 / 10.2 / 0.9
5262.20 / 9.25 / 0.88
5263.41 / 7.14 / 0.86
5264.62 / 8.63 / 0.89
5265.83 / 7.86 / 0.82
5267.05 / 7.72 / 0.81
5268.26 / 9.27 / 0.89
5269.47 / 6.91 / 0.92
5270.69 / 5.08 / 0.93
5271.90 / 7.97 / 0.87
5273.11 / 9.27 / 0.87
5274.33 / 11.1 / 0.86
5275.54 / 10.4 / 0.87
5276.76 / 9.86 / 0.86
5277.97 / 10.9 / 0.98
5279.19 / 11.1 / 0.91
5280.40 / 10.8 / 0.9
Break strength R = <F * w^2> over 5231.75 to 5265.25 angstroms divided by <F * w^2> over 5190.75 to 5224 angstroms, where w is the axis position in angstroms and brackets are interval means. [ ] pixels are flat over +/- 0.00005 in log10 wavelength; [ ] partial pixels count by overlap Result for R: 1.25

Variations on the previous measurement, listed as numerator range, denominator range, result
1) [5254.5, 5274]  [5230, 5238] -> 0.91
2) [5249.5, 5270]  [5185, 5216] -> 1.29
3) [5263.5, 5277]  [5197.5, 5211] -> 1.20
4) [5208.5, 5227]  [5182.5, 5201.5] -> 1.20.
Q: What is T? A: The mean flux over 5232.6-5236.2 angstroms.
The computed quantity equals 9.28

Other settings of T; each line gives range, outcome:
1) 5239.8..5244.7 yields 10.9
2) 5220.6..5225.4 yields 9.75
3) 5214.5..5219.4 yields 9.99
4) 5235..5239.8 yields 10.8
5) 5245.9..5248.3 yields 9.84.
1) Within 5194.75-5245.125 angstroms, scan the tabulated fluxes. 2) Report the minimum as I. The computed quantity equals 3.34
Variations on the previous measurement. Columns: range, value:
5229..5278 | 5.08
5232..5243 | 7.41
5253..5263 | 9.25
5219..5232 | 6.3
